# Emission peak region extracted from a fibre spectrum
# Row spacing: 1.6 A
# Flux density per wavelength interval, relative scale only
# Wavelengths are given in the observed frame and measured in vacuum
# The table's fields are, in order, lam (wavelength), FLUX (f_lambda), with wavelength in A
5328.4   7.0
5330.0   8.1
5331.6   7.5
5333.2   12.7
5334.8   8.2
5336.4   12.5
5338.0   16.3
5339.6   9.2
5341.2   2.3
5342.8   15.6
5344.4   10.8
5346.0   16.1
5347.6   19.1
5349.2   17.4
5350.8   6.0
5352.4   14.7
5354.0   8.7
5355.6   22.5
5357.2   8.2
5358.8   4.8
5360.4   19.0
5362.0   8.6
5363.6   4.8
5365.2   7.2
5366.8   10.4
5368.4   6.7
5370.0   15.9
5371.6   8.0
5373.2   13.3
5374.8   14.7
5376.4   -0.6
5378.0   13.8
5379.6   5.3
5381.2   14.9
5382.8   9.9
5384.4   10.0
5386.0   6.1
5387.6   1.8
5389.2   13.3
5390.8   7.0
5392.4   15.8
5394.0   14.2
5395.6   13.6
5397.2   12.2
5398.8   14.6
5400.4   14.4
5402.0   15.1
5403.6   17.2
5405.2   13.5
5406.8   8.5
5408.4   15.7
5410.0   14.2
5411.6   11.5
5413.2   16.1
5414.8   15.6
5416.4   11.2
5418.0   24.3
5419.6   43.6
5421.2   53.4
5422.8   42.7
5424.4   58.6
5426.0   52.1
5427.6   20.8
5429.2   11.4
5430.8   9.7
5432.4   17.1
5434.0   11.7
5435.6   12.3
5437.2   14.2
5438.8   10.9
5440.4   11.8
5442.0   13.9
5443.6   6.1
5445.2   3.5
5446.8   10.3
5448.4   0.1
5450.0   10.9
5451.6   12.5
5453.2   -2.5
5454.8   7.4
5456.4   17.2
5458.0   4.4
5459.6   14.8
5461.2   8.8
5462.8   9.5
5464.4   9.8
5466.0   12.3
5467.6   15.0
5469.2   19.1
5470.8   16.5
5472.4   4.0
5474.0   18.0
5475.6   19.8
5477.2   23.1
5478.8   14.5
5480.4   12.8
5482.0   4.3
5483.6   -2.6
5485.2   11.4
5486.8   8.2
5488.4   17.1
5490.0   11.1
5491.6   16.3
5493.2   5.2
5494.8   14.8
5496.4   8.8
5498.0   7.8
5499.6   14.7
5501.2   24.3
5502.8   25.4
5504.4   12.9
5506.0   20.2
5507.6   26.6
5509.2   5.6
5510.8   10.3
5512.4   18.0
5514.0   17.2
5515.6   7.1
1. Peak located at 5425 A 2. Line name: [O II]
